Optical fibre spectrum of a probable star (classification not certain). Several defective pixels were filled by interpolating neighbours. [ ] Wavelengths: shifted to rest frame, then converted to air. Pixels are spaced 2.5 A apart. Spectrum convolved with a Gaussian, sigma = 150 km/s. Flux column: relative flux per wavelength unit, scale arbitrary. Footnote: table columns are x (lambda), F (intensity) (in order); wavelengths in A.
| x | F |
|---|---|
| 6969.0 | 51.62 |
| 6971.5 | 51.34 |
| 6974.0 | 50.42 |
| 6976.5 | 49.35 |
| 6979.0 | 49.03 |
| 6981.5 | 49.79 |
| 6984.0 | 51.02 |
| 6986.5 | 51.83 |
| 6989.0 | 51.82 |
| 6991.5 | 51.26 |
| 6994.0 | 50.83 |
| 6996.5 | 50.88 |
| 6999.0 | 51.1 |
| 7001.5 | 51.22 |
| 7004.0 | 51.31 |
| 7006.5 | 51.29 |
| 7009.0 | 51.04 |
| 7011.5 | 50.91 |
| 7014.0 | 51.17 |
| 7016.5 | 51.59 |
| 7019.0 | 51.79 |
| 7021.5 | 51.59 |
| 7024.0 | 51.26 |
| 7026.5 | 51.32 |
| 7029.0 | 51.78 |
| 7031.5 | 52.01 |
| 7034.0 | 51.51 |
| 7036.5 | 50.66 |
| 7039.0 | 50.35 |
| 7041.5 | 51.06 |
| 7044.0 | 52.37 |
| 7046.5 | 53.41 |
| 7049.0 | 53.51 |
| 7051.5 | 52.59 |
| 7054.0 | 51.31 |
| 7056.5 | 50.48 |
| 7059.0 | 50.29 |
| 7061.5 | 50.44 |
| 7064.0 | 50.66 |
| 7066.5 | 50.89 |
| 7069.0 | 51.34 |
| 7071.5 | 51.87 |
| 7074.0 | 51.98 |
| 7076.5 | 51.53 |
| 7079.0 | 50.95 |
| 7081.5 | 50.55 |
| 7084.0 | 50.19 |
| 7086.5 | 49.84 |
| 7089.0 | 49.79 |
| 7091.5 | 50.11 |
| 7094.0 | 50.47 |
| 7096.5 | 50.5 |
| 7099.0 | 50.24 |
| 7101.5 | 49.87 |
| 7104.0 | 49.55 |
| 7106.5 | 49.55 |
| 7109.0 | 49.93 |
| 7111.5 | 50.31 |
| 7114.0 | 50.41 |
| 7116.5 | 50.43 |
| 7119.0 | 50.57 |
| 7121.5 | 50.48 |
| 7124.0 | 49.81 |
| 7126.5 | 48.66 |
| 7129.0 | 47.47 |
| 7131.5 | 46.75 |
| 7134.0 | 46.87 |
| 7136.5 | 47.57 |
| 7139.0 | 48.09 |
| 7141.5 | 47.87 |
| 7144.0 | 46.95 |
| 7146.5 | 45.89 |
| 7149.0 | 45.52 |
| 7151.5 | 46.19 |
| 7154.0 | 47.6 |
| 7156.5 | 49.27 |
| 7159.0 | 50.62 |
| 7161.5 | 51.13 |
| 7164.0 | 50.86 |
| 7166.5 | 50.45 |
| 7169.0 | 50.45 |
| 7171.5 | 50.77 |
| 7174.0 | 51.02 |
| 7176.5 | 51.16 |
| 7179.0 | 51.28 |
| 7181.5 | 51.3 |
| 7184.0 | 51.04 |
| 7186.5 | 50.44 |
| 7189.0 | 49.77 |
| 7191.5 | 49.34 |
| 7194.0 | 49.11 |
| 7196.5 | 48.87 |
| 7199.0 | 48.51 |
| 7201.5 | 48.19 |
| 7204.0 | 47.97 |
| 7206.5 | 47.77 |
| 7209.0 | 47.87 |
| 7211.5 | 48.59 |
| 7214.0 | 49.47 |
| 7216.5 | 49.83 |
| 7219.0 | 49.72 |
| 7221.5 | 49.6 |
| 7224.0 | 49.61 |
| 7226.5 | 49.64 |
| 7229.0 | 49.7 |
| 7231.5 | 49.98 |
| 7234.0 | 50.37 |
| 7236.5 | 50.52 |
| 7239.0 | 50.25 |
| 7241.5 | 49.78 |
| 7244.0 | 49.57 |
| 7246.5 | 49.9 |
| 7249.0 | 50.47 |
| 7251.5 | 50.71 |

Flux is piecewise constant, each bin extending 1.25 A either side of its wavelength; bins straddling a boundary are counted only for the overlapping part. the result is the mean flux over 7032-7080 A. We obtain 51.4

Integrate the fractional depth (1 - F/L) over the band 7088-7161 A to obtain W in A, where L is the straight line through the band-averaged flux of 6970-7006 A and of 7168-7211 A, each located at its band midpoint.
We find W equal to 1.7 A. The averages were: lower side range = 50.8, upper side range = 49.7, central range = 48.9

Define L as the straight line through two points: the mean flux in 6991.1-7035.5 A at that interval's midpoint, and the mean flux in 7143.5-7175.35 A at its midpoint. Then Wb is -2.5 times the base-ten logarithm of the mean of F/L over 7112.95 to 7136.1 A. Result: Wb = 0.01 mag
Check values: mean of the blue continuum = 51.3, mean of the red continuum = 49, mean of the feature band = 49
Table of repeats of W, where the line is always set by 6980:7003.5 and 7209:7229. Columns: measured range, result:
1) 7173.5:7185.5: -0.4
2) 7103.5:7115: 0.1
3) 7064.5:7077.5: -0.3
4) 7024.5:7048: -0.4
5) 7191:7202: 0.2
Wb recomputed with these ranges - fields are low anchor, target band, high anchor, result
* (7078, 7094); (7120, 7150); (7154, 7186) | 0.061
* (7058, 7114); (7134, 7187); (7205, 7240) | 0.015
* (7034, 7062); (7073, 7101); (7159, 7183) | 0.017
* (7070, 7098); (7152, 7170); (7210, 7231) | 0.003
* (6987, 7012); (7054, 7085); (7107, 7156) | -0.028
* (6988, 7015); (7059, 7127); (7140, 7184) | -0.006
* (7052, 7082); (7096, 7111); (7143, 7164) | -0.003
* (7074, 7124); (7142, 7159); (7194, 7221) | 0.052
